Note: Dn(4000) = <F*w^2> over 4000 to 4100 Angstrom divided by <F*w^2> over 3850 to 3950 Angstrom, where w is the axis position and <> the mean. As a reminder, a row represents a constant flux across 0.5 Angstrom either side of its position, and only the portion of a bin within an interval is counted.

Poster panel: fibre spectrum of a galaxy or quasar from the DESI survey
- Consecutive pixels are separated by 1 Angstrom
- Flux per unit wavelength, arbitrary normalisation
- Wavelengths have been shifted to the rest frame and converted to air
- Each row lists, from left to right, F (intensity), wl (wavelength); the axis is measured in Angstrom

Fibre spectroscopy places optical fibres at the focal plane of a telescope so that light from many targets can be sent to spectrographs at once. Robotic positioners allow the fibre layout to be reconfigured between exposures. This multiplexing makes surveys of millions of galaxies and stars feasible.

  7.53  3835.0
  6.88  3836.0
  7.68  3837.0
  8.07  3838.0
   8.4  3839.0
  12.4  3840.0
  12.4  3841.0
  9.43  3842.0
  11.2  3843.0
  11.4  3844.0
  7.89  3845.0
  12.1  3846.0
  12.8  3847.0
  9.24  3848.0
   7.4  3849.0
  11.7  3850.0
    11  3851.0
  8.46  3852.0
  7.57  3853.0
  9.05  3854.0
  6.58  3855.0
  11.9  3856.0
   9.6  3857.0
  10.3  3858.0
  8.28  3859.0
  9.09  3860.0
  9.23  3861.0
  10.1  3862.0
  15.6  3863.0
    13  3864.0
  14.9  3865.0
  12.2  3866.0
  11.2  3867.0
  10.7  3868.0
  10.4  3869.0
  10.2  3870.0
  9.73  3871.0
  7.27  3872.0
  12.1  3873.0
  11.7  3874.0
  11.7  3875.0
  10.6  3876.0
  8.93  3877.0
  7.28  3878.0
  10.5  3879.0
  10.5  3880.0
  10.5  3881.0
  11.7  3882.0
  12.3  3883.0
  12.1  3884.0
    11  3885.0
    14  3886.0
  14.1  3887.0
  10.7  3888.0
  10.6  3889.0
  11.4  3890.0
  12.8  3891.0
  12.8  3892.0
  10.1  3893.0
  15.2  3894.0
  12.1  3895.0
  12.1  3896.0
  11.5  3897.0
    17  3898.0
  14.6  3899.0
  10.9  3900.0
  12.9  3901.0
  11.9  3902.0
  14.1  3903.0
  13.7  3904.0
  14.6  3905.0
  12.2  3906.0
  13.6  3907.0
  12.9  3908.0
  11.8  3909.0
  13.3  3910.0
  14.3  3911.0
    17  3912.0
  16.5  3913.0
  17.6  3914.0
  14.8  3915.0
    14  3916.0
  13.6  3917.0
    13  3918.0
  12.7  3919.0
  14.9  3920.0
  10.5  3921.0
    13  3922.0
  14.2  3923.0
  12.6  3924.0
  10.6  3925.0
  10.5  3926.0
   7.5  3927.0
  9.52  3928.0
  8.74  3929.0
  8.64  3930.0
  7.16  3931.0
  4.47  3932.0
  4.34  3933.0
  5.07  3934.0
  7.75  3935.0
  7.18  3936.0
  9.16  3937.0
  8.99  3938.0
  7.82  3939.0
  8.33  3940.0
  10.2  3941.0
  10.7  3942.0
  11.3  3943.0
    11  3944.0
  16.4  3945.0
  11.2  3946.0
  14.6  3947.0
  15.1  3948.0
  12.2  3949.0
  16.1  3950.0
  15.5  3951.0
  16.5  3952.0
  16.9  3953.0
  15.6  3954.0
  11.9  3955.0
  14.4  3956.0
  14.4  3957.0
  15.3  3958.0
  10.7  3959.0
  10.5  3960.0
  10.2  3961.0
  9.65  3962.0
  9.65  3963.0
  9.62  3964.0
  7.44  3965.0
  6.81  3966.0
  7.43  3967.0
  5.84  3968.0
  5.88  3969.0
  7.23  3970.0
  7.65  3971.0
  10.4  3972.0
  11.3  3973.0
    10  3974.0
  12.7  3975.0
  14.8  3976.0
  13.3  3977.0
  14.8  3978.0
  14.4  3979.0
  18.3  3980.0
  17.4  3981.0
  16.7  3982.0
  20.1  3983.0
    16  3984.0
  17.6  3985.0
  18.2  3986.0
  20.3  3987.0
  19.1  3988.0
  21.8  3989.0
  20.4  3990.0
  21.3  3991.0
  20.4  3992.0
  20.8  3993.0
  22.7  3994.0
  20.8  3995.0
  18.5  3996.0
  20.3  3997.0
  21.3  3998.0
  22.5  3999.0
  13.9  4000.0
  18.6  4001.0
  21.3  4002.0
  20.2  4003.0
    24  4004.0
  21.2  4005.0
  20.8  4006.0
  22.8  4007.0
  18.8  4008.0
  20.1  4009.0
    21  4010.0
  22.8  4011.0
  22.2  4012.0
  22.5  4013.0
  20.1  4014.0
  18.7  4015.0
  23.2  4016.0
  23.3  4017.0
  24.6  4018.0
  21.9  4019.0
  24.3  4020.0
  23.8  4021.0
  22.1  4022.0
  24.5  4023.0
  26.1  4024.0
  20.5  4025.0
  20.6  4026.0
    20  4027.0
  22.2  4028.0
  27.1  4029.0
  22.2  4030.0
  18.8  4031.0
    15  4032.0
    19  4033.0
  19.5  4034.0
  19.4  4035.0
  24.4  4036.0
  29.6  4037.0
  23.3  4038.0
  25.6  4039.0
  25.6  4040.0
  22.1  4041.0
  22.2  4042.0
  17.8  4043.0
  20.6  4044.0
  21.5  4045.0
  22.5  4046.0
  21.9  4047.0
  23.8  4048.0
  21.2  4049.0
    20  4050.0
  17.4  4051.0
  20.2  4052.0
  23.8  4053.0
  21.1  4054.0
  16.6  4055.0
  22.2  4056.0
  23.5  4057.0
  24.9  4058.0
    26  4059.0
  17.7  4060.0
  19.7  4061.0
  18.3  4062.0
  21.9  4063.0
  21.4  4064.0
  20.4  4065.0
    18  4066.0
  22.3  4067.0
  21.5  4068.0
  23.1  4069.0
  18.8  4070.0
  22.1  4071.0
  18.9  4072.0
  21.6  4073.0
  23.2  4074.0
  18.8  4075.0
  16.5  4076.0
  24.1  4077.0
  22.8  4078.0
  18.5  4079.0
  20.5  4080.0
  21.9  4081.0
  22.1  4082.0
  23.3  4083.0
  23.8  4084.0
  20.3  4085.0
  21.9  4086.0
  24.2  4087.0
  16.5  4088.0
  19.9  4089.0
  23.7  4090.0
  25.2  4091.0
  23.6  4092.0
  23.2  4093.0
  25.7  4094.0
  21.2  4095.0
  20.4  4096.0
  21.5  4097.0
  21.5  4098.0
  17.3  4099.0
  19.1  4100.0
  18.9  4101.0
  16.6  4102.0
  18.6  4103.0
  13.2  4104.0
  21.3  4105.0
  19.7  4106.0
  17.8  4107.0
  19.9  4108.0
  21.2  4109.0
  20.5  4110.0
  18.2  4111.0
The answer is 2.04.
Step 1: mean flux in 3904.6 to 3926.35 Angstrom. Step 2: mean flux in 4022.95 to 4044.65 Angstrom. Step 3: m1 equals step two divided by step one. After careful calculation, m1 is 1.62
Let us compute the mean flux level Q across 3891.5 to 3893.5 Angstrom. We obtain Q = 11.4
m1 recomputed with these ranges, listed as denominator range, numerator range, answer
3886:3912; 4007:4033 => 1.68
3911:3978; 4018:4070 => 1.93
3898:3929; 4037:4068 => 1.65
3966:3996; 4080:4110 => 1.36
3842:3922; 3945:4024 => 1.43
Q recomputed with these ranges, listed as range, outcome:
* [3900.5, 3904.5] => 13.1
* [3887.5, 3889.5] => 10.6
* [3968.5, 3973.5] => 8.49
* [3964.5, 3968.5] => 6.88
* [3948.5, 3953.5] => 15.4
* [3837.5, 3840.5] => 9.62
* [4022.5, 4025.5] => 23.7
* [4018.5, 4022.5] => 23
